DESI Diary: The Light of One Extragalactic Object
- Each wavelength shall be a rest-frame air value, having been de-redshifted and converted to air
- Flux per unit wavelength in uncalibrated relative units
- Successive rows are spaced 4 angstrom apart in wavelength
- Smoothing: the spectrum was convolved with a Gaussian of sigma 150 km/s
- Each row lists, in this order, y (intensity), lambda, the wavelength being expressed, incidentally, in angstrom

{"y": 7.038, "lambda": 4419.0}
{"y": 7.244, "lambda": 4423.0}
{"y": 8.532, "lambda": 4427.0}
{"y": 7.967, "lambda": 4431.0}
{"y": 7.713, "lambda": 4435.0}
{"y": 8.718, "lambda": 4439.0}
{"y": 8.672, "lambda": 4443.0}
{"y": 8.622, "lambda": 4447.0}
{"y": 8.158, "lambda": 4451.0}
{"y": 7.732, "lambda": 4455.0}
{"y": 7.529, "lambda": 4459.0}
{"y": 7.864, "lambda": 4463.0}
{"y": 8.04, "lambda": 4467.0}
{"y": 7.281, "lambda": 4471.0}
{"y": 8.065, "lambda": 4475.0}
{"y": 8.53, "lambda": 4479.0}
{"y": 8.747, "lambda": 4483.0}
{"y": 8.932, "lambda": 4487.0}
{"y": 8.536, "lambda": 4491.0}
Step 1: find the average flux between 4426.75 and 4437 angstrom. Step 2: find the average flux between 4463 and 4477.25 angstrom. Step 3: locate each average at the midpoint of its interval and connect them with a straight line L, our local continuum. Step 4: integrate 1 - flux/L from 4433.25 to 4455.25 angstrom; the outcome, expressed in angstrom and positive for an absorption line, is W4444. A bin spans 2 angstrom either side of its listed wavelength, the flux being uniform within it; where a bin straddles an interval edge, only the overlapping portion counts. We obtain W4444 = -1.1 angstrom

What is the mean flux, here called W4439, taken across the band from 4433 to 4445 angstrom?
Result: 8.37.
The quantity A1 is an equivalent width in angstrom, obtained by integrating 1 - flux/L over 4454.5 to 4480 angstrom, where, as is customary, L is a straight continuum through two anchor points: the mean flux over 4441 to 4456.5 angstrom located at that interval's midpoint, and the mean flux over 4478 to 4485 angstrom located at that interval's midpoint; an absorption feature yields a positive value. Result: 2.0 angstrom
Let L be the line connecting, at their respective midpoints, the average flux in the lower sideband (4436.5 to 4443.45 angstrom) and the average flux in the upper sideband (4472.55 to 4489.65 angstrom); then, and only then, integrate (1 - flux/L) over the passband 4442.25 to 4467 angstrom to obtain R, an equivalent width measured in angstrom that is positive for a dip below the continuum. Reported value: 1.5 angstrom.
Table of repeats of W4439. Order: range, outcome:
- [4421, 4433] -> 7.91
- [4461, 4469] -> 7.95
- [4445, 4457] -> 8.17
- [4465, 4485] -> 8.13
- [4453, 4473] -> 7.69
